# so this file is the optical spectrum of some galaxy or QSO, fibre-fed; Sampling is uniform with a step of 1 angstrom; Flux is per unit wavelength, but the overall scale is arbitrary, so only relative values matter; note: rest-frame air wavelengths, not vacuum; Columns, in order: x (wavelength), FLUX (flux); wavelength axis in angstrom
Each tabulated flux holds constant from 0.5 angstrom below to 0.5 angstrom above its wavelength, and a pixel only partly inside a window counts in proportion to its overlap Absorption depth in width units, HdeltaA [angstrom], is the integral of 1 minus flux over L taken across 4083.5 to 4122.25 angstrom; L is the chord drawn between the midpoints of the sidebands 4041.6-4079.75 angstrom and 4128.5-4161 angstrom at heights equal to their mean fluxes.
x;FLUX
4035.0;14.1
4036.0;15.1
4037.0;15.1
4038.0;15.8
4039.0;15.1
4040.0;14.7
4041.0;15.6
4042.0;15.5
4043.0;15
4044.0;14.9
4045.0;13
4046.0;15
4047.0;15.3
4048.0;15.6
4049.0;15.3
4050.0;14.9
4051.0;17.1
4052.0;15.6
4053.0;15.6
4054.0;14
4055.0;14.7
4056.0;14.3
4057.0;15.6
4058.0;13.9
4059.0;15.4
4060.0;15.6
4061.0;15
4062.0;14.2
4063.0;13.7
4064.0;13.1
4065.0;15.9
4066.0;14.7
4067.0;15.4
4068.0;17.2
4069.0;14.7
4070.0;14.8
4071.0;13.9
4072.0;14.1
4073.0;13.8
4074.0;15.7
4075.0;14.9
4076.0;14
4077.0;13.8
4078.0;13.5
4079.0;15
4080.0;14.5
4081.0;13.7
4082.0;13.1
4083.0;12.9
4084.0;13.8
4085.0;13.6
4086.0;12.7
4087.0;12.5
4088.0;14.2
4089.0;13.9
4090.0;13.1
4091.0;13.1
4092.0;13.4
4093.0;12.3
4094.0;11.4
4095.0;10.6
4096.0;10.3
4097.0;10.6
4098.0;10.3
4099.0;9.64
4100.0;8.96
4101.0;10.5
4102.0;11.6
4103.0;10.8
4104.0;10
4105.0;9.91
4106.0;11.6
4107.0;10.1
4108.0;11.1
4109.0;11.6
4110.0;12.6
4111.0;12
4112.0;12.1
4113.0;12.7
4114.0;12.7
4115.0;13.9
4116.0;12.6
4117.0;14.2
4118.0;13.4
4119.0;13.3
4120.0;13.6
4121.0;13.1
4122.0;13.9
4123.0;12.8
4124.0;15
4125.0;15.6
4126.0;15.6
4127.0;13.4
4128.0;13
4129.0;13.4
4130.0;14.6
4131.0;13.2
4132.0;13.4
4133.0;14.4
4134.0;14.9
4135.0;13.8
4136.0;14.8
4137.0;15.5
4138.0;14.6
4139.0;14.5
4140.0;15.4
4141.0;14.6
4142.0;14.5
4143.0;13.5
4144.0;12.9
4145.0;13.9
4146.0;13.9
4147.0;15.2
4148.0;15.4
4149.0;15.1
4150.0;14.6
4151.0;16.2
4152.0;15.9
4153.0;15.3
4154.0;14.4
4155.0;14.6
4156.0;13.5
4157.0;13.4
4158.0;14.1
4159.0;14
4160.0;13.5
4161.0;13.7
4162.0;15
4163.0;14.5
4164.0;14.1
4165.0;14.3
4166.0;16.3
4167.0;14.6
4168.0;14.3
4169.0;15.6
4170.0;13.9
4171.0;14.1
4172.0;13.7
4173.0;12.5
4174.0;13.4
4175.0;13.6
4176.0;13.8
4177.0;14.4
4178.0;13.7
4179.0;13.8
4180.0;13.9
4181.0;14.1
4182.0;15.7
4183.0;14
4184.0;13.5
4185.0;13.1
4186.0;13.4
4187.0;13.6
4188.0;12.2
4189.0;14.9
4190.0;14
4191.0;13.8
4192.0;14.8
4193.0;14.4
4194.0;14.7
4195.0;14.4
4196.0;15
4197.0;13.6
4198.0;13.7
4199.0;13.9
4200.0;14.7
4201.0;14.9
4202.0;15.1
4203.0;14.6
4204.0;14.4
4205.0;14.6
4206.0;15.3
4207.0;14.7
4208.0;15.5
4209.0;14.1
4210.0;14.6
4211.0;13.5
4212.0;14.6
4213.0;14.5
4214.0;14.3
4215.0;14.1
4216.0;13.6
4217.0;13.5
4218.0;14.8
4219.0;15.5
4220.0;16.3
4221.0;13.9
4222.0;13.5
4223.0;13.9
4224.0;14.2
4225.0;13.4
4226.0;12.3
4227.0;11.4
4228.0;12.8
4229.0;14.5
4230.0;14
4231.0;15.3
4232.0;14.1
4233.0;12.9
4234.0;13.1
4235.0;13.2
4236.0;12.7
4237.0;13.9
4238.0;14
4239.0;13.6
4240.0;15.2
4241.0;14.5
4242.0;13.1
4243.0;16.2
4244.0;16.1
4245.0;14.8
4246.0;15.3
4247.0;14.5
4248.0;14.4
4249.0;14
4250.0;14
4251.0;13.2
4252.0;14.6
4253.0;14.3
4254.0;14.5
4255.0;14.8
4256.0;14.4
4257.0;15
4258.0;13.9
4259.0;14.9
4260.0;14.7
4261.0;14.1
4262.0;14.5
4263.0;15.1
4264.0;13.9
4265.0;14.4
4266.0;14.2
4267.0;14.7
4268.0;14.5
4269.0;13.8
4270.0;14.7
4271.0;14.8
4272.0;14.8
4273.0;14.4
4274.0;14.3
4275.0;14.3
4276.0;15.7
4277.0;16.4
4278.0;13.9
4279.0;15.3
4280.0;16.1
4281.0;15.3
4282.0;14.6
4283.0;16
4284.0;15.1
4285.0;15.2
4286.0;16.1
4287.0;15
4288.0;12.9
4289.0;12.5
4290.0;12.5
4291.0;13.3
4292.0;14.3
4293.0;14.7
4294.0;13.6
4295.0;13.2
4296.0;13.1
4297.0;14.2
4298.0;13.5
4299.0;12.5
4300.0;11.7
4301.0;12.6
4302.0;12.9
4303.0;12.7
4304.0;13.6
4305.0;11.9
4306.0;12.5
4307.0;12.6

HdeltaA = 6.7 angstrom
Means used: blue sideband 14.8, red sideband 14.4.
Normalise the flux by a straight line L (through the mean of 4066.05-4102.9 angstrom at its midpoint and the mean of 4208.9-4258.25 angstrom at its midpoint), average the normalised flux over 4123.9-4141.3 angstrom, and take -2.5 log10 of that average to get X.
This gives -0.08 mag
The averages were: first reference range 13.1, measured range 14.4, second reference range 14.1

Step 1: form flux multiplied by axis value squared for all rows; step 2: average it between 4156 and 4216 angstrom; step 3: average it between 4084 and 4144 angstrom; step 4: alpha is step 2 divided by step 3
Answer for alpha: 1.14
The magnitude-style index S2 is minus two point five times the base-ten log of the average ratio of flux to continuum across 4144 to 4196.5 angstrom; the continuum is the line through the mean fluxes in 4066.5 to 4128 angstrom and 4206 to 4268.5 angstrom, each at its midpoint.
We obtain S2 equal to -0.05 mag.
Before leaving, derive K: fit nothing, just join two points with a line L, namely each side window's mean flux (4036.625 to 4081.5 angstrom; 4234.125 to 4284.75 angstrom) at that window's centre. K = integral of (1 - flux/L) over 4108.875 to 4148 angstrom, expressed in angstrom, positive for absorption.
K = 2.4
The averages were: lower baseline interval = 14.8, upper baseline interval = 14.6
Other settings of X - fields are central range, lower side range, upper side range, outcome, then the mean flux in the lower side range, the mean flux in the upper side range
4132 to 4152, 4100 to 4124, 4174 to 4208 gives -0.132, 12.2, 14.2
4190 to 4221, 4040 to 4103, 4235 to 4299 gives -0.020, 13.9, 14.4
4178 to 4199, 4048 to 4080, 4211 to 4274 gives 0.030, 14.8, 14.2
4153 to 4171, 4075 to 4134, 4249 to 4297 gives -0.081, 12.7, 14.5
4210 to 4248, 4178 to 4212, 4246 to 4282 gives 0.025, 14.3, 14.6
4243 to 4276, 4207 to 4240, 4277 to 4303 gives -0.042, 14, 14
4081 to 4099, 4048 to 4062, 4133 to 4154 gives 0.203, 15.1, 14.7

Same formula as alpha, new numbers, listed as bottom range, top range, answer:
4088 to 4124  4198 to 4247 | 1.25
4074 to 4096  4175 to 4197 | 1.11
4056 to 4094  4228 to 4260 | 1.09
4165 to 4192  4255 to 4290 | 1.09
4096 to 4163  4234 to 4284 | 1.16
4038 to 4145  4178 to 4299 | 1.12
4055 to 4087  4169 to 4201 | 1.03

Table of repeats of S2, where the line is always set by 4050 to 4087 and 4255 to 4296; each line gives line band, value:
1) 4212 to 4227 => 0.035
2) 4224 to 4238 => 0.086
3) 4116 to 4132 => 0.054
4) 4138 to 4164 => 0.004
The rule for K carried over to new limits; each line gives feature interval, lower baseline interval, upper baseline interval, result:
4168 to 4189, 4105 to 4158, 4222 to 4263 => 0.1 angstrom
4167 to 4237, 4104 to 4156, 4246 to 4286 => 0.8 angstrom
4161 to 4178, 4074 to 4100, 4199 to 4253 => -0.7 angstrom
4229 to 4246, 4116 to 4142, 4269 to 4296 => 0.2 angstrom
